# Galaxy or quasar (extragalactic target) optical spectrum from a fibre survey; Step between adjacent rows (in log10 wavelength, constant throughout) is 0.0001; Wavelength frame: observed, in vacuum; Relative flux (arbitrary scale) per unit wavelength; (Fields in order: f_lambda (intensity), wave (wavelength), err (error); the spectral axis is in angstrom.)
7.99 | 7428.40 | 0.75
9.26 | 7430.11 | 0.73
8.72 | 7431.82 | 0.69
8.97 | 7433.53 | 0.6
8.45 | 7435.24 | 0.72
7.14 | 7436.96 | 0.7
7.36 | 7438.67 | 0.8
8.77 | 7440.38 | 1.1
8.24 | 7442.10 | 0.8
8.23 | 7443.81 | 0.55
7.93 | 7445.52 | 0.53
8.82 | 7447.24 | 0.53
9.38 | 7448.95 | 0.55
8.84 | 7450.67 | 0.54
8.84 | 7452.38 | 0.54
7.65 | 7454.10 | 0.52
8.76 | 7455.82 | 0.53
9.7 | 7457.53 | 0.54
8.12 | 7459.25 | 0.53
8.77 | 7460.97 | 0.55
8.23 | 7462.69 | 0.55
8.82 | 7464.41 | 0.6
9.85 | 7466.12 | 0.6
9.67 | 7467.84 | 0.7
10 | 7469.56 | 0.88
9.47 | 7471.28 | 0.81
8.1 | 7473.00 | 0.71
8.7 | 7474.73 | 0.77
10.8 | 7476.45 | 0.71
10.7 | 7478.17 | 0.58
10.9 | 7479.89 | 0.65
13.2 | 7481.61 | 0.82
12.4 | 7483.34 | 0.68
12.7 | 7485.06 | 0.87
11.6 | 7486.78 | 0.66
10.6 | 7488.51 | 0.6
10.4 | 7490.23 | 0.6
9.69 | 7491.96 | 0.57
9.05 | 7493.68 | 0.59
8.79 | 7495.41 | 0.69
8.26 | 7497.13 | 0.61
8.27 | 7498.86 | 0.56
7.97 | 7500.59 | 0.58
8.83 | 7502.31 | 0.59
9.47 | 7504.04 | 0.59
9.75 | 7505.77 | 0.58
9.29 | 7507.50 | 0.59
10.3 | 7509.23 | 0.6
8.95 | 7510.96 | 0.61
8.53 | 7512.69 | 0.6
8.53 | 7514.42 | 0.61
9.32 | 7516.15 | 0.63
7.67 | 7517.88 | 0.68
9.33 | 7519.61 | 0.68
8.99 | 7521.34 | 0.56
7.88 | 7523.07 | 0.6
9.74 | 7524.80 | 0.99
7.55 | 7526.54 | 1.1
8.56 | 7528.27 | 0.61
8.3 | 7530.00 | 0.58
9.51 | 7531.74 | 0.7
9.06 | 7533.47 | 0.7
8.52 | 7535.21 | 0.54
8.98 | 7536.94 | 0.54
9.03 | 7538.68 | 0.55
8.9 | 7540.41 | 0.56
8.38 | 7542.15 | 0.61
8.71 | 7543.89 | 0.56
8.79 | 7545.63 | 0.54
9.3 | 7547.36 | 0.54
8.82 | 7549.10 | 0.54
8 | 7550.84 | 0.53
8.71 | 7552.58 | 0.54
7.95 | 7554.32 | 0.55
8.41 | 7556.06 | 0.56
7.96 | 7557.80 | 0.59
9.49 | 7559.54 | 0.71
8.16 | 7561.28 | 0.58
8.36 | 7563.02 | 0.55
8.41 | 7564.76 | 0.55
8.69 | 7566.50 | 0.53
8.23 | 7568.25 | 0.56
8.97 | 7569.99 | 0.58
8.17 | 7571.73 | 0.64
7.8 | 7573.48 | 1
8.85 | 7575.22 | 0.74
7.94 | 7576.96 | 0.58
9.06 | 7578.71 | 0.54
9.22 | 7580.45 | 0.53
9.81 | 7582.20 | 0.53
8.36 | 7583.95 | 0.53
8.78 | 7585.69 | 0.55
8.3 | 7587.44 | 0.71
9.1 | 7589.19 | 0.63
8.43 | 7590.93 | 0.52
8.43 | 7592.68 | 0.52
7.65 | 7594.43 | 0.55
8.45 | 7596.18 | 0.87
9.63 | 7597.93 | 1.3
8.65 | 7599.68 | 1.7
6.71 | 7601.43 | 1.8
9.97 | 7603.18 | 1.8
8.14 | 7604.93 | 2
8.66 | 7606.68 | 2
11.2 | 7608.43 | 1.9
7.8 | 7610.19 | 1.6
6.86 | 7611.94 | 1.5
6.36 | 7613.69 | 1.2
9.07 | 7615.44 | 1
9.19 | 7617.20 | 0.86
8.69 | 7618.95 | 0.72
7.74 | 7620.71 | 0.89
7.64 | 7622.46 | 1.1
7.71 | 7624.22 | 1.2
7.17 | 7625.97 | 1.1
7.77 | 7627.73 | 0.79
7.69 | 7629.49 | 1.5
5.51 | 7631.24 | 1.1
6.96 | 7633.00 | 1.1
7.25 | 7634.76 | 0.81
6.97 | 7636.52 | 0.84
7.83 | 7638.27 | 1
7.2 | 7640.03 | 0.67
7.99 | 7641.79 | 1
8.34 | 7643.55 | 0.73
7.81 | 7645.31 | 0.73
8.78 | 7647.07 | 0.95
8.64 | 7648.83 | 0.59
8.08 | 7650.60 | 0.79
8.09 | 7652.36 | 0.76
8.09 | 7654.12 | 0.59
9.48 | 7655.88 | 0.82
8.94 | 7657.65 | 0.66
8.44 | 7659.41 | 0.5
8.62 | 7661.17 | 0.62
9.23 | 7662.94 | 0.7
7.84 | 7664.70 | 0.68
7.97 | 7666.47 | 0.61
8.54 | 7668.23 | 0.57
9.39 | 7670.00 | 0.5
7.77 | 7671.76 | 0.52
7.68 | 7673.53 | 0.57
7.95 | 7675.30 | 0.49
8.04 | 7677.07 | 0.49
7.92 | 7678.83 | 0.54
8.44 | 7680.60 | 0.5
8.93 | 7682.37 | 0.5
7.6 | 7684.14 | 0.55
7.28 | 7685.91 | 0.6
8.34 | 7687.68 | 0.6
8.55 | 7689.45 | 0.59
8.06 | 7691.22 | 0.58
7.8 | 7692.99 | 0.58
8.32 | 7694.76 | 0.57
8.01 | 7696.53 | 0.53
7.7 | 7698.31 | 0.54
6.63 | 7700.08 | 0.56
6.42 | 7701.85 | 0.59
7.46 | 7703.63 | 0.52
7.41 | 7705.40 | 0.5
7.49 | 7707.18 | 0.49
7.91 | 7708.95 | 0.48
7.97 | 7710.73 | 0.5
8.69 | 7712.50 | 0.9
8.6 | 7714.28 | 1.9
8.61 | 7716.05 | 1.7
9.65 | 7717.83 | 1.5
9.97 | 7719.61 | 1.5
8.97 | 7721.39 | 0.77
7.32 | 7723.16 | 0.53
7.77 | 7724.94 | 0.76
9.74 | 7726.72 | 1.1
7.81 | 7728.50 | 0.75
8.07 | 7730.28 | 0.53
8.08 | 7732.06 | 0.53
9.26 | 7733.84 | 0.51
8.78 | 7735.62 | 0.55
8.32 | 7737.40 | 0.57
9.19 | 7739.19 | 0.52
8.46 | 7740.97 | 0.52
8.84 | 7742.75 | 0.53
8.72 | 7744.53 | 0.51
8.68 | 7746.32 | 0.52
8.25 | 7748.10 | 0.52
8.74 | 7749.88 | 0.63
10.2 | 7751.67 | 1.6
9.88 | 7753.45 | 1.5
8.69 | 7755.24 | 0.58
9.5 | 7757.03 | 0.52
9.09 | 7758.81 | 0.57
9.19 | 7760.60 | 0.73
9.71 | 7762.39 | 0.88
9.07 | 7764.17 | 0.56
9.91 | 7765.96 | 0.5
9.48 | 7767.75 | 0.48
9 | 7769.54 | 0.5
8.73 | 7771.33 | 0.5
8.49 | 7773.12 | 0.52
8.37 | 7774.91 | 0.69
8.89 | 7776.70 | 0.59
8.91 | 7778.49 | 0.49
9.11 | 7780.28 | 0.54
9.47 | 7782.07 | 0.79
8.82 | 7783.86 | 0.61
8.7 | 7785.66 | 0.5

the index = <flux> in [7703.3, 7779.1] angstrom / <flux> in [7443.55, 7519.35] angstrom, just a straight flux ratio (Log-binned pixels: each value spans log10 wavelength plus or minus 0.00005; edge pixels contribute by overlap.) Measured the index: 0.93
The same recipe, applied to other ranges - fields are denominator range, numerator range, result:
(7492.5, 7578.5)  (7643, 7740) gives 0.95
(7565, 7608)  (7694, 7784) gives 1.00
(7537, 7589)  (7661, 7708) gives 0.92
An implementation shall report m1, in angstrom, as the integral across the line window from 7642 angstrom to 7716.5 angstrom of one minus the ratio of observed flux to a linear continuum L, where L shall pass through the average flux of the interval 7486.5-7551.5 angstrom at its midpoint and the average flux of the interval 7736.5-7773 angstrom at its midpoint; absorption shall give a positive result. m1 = 7.4 angstrom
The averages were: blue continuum 8.97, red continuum 9.07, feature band 8.13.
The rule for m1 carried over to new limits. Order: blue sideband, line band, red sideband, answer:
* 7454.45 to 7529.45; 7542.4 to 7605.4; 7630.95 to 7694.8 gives 1.57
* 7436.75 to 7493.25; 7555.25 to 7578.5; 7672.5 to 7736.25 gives 1.25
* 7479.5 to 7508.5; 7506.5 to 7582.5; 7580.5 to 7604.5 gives 5.09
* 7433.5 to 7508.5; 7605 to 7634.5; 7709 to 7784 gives 3.92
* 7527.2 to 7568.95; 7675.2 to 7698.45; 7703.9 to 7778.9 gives 1.71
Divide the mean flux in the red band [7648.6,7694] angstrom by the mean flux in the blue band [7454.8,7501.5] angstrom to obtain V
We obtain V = 0.85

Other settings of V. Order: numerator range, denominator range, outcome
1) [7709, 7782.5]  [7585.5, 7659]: 1.09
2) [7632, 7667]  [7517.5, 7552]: 0.93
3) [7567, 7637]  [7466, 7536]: 0.87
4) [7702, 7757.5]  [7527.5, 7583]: 0.99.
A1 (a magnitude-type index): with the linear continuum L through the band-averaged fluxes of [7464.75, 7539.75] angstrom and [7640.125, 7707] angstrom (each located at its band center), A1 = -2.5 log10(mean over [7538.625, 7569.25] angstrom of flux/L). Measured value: 0.06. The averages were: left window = 9.46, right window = 8.1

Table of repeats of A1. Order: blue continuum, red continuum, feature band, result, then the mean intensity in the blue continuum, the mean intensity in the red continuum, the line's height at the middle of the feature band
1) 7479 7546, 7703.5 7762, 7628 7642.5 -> 0.24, 9.35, 8.67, 8.97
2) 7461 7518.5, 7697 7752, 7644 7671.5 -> 0.03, 9.66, 8.36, 8.73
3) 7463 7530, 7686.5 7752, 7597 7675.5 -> 0.08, 9.52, 8.33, 8.77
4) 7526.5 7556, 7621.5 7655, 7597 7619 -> -0.07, 8.68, 7.66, 7.98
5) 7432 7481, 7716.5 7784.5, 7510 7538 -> 0.02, 8.92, 8.92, 8.92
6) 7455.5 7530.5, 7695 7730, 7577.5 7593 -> 0.01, 9.43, 8.12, 8.88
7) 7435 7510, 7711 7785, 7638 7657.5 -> 0.10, 9.34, 8.9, 9.06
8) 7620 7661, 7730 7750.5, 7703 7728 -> 0.01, 7.85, 8.63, 8.44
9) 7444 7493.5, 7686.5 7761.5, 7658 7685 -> 0.05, 9.71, 8.45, 8.71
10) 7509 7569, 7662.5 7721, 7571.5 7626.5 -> 0.00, 8.67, 8.13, 8.46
